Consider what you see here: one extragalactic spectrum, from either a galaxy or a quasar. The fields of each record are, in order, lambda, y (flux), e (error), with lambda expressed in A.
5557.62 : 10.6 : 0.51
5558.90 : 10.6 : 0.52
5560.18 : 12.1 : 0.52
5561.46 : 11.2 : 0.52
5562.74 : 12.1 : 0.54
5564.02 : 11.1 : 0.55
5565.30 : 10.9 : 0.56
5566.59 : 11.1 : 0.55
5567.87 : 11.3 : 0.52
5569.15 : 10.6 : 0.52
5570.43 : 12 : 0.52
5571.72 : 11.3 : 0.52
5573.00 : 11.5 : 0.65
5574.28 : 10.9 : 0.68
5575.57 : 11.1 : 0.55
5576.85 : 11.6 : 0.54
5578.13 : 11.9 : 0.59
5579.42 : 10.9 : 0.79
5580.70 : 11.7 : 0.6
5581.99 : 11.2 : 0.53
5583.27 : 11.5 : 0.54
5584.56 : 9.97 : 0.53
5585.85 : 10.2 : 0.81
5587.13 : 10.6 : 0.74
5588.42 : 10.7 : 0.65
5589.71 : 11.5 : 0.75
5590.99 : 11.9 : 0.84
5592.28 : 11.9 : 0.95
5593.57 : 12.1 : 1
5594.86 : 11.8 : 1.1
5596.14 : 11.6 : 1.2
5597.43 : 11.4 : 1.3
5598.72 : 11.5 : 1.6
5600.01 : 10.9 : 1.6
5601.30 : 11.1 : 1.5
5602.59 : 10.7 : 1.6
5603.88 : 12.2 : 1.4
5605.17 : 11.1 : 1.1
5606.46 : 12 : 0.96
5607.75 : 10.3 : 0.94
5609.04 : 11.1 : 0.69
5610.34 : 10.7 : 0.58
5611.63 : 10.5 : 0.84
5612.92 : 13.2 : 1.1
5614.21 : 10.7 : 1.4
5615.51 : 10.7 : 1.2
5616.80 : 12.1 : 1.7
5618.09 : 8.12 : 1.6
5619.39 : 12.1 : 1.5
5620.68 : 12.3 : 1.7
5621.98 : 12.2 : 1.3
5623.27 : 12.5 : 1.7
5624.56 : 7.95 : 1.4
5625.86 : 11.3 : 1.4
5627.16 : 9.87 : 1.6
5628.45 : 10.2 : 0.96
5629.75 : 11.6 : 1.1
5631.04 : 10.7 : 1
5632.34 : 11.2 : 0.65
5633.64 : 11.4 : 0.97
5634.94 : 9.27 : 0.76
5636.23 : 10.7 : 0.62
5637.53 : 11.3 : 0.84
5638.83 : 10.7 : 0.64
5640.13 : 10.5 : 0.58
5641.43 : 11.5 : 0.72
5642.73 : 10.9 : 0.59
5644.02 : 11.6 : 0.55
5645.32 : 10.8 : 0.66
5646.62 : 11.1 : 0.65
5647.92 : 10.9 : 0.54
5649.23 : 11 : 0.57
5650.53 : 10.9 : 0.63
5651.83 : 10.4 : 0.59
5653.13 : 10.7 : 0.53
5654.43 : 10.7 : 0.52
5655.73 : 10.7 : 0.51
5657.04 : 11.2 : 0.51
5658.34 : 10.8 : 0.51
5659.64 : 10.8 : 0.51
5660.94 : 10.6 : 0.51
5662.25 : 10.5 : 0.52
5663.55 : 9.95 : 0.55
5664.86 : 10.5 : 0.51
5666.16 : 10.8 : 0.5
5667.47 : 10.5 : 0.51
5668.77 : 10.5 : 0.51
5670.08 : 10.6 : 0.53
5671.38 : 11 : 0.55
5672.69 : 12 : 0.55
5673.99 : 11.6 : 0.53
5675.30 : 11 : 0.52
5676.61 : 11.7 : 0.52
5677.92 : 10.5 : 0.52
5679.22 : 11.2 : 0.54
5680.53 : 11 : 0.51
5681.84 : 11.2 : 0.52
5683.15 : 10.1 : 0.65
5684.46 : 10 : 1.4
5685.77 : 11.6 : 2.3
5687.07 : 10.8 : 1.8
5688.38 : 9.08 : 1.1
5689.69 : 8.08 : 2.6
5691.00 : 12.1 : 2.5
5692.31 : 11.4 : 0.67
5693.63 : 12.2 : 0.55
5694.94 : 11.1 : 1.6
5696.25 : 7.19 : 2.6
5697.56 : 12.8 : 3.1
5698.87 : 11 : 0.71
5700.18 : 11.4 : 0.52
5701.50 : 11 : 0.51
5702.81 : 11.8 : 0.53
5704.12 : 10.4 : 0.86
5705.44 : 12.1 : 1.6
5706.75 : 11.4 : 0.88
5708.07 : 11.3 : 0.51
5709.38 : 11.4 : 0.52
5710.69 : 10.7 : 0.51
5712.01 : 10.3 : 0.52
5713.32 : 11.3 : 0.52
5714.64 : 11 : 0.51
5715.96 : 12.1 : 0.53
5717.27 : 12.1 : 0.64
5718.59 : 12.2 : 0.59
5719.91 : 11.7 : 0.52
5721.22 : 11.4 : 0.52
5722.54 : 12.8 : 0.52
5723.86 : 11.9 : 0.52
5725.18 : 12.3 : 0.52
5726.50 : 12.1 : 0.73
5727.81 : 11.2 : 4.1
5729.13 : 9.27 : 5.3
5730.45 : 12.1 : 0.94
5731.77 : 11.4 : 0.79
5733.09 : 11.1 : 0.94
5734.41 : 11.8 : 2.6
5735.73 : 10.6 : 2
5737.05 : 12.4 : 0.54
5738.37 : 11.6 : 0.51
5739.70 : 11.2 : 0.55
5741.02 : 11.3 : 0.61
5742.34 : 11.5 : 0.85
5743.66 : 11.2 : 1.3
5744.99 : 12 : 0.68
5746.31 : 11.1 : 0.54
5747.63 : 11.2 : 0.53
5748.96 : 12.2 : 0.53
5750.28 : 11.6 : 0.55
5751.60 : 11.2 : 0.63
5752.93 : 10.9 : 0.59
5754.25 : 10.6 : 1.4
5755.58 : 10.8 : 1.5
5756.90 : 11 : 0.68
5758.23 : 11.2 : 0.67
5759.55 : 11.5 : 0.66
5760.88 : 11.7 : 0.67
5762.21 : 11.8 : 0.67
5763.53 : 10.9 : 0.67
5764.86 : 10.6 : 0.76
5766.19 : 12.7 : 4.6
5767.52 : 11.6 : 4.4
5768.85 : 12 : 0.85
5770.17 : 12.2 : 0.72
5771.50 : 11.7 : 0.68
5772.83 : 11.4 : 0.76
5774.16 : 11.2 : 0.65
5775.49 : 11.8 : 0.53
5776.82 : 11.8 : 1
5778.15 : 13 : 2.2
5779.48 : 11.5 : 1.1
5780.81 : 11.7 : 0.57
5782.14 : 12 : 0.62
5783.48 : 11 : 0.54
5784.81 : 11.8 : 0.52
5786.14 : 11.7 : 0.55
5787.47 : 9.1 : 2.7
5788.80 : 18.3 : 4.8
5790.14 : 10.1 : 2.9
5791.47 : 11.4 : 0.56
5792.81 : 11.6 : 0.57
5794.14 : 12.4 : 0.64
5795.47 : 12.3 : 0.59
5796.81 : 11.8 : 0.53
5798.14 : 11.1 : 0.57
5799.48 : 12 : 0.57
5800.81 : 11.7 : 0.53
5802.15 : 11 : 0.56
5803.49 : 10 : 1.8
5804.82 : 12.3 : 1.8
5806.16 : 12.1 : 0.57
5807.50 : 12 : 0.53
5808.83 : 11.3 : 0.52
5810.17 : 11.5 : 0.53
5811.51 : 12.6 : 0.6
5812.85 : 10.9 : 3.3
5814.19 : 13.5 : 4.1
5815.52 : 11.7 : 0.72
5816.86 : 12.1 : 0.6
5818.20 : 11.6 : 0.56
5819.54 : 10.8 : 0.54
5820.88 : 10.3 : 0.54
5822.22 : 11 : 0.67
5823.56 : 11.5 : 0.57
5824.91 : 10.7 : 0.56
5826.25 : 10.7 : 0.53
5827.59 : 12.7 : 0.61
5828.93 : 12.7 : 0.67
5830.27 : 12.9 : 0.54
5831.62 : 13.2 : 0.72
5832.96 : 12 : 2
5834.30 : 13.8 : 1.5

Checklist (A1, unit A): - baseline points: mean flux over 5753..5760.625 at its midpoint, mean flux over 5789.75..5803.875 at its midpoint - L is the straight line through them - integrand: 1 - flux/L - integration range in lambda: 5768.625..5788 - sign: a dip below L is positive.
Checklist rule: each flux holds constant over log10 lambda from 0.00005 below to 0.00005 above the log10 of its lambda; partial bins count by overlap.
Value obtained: -0.6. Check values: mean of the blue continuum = 11.1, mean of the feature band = 11.6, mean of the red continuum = 11.5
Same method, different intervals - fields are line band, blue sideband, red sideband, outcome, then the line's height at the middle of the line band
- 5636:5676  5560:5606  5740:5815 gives 2.0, 11.4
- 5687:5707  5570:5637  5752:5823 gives 0.9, 11.4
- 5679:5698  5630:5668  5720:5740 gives 0.9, 11.2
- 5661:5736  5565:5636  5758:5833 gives 2.3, 11.4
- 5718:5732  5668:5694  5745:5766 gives -0.7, 11.1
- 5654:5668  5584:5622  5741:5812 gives 0.9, 11.4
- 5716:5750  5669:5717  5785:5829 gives -1.1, 11.2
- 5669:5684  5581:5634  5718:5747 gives 0.4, 11.4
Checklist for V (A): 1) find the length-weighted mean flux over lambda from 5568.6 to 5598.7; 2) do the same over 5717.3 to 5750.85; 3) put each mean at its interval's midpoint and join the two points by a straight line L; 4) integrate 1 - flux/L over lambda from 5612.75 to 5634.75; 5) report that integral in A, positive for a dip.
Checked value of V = 0.8 A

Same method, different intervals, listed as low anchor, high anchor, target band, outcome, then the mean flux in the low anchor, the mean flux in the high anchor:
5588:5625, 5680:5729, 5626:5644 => 0.73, 11.3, 11.2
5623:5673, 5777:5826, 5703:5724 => -0.66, 10.8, 11.7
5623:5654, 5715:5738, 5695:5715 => 0.77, 10.8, 11.7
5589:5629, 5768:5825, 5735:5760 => 0.57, 11.2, 11.7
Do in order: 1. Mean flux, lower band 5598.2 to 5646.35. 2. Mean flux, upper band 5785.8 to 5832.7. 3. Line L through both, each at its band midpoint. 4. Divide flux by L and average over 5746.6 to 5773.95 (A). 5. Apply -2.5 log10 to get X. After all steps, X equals 0.01 mag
